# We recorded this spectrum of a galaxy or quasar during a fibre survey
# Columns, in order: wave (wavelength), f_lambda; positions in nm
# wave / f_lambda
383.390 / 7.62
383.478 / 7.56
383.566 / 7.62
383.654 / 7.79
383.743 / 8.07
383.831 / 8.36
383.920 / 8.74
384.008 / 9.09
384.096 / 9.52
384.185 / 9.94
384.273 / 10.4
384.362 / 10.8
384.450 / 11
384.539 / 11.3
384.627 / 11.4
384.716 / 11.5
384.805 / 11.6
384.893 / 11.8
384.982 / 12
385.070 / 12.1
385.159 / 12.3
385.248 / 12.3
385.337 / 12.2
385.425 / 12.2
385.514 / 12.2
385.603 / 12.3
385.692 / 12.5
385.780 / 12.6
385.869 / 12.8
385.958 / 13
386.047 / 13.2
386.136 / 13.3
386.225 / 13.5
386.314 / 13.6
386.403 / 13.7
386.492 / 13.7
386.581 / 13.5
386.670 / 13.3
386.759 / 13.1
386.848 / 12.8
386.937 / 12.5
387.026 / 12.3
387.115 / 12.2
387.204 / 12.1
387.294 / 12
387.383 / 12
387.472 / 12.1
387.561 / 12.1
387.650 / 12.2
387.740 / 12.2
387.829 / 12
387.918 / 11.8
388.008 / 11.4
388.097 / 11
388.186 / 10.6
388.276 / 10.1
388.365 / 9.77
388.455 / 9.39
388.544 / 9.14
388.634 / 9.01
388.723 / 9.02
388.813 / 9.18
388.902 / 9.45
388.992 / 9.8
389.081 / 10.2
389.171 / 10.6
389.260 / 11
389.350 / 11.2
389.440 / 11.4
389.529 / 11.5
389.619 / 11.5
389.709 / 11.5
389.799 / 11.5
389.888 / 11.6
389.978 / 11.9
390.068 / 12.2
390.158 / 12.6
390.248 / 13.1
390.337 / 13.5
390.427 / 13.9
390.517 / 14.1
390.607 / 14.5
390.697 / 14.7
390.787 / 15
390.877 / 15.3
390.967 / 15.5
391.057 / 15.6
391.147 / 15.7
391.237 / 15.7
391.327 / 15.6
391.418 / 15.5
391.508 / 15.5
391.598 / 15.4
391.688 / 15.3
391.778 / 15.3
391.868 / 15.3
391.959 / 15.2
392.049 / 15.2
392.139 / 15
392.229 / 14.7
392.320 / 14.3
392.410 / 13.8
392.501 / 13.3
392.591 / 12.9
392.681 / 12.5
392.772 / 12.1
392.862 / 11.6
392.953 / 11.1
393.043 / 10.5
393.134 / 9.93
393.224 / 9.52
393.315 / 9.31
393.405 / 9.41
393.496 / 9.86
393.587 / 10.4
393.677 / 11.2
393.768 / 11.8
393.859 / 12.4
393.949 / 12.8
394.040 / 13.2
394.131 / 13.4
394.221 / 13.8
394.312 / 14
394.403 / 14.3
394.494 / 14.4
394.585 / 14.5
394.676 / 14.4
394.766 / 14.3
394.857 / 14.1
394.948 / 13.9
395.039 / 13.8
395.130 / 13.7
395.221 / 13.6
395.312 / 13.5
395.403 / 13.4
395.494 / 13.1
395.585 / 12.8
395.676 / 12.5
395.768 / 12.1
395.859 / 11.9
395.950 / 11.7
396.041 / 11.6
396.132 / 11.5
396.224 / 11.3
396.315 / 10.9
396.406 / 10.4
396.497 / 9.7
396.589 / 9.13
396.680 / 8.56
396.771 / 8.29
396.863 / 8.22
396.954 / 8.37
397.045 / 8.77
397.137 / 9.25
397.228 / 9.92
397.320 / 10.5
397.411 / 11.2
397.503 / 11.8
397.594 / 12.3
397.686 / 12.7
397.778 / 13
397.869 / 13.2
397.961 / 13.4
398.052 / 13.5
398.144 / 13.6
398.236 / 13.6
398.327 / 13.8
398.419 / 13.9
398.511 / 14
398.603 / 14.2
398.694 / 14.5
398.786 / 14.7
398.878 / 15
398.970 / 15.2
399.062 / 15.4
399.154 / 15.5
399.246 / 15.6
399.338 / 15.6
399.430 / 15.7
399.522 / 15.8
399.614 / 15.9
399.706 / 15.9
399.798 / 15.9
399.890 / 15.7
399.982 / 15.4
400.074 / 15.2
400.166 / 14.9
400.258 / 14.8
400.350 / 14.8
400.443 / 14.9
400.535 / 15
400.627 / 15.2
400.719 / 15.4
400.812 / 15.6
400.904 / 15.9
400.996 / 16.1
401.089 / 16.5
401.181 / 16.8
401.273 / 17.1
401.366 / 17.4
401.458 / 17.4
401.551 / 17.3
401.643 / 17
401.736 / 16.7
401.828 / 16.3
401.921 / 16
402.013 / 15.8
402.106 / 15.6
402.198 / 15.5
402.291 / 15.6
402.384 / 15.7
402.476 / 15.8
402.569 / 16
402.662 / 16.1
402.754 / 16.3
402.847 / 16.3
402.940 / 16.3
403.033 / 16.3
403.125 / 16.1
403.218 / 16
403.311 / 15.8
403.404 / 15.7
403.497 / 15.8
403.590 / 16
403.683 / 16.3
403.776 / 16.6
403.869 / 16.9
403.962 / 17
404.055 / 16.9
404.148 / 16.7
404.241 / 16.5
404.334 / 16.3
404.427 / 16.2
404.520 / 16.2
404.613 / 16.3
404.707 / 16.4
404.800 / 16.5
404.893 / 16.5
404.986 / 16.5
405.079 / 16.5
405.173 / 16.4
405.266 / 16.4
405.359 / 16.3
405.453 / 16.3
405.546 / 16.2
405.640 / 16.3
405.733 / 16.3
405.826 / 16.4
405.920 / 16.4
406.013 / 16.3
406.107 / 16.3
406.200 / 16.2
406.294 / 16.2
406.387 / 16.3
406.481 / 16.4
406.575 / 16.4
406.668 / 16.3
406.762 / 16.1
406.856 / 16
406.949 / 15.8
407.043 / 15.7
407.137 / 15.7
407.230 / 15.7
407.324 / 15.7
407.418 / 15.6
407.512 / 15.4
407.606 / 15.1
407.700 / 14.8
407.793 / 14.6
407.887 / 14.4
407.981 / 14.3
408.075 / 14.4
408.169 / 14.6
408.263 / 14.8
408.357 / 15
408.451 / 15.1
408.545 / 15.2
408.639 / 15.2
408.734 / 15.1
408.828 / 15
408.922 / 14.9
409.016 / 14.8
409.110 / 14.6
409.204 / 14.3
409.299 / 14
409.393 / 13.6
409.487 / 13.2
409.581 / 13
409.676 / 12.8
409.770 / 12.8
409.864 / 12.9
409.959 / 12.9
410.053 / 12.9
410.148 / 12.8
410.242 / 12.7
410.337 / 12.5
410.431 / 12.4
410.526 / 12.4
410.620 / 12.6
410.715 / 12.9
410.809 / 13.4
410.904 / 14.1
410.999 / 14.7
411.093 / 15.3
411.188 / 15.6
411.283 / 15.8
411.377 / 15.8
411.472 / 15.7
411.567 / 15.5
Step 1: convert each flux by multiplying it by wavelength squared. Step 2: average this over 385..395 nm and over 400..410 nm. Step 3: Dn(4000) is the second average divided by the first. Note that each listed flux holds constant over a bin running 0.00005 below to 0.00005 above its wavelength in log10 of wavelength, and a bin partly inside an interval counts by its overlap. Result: 1.34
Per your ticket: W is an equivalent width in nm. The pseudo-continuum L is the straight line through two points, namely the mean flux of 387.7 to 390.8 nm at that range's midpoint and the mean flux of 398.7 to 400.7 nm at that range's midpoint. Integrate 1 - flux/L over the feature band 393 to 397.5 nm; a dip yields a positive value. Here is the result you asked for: 0.65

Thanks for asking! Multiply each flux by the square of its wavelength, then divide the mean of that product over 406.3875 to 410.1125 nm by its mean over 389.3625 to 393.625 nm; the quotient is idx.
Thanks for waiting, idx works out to 1.22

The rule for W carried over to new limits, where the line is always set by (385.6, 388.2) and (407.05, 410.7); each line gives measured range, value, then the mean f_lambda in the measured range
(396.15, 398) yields 0.38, 10.5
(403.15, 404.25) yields -0.20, 16.3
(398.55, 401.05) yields -0.34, 15.3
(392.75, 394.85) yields 0.15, 12.1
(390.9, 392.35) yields -0.27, 15.3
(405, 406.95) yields -0.33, 16.3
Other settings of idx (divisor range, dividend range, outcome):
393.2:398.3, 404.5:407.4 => 1.43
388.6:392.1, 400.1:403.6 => 1.29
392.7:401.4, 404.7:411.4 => 1.20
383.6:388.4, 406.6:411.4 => 1.38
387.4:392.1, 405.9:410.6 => 1.28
